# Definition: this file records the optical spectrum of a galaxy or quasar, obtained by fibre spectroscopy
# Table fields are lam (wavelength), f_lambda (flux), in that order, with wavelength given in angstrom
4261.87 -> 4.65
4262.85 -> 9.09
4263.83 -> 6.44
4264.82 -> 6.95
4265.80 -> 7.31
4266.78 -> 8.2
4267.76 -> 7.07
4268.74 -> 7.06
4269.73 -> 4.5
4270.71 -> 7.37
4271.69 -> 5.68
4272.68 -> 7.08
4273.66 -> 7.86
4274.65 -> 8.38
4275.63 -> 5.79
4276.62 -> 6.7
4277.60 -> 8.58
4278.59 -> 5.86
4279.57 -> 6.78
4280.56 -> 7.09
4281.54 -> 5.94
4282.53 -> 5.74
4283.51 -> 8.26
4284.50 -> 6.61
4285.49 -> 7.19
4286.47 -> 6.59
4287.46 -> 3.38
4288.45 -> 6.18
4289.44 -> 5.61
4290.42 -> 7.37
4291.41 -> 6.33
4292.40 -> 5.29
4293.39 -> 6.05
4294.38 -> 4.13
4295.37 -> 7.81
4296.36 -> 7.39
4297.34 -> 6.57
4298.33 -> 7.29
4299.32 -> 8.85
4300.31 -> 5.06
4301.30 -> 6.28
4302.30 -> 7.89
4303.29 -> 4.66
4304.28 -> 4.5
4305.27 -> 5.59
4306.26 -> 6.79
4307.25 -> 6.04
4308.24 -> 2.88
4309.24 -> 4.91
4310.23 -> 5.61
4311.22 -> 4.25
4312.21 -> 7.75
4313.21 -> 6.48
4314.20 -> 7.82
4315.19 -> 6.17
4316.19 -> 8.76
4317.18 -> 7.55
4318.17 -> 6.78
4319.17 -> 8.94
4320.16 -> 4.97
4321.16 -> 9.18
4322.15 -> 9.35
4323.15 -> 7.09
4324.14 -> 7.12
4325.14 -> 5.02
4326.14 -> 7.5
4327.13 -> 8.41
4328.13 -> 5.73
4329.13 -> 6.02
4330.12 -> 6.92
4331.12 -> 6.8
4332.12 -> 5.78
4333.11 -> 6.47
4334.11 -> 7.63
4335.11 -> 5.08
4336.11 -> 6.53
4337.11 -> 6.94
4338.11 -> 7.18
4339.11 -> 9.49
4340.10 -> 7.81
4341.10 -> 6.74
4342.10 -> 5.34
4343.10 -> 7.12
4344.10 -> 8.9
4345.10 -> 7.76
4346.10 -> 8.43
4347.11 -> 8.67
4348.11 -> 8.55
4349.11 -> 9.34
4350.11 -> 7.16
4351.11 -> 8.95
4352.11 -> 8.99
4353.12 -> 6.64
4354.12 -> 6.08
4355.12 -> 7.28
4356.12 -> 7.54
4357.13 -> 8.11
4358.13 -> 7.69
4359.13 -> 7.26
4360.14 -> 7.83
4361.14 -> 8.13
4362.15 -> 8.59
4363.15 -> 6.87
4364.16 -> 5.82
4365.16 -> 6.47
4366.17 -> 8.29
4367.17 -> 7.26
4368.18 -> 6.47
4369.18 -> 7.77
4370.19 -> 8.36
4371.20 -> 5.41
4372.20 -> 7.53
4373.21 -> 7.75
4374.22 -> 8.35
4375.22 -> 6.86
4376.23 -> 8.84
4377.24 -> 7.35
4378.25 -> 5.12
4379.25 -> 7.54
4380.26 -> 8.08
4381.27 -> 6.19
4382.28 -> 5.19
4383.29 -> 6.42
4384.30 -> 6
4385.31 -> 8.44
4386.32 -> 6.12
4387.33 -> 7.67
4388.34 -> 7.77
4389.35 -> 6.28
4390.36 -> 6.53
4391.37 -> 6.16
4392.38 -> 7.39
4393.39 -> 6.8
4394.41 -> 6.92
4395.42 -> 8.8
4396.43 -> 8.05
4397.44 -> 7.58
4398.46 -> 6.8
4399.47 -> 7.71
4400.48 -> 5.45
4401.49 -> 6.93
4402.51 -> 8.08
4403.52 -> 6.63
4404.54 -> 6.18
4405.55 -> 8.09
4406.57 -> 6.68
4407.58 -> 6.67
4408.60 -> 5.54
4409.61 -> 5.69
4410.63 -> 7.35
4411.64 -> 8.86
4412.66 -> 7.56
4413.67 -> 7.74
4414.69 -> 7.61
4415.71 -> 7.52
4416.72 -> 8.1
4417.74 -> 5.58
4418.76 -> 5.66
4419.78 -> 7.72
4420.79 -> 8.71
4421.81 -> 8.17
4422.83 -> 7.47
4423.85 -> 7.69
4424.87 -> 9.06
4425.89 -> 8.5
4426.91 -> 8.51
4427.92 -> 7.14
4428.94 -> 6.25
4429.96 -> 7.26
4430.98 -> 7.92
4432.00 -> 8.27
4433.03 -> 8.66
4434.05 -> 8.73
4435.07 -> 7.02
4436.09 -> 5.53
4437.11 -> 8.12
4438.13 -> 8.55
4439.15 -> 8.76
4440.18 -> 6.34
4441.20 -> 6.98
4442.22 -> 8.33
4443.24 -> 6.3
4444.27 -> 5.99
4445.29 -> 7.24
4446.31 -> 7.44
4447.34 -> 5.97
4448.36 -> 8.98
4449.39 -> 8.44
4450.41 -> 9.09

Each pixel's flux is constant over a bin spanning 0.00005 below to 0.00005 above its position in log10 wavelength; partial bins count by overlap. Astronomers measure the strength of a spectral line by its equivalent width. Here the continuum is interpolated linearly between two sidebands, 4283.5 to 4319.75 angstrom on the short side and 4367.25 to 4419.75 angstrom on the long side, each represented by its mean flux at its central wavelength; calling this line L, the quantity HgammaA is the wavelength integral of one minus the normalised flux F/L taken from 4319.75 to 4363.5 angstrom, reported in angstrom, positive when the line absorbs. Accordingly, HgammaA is -4.8 angstrom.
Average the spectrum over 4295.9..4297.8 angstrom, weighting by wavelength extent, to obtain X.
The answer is 7.01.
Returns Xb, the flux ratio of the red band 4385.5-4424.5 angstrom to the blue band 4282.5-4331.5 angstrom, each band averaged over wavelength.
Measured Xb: 1.10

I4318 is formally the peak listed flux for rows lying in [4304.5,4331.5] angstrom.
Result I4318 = 9.35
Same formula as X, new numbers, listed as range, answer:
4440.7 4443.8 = 7.19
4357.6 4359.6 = 7.51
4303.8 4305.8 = 5.09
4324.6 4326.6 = 6.23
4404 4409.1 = 6.62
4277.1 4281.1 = 7.07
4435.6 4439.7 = 7.74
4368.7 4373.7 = 7.36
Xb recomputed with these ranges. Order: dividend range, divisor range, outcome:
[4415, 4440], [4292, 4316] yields 1.26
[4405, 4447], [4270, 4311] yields 1.18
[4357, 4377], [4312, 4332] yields 1.04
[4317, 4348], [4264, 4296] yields 1.10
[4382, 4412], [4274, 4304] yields 1.07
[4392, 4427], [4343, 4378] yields 0.96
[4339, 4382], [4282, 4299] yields 1.18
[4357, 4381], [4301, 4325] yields 1.13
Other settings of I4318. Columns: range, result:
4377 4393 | 8.44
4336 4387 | 9.49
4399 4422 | 8.86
